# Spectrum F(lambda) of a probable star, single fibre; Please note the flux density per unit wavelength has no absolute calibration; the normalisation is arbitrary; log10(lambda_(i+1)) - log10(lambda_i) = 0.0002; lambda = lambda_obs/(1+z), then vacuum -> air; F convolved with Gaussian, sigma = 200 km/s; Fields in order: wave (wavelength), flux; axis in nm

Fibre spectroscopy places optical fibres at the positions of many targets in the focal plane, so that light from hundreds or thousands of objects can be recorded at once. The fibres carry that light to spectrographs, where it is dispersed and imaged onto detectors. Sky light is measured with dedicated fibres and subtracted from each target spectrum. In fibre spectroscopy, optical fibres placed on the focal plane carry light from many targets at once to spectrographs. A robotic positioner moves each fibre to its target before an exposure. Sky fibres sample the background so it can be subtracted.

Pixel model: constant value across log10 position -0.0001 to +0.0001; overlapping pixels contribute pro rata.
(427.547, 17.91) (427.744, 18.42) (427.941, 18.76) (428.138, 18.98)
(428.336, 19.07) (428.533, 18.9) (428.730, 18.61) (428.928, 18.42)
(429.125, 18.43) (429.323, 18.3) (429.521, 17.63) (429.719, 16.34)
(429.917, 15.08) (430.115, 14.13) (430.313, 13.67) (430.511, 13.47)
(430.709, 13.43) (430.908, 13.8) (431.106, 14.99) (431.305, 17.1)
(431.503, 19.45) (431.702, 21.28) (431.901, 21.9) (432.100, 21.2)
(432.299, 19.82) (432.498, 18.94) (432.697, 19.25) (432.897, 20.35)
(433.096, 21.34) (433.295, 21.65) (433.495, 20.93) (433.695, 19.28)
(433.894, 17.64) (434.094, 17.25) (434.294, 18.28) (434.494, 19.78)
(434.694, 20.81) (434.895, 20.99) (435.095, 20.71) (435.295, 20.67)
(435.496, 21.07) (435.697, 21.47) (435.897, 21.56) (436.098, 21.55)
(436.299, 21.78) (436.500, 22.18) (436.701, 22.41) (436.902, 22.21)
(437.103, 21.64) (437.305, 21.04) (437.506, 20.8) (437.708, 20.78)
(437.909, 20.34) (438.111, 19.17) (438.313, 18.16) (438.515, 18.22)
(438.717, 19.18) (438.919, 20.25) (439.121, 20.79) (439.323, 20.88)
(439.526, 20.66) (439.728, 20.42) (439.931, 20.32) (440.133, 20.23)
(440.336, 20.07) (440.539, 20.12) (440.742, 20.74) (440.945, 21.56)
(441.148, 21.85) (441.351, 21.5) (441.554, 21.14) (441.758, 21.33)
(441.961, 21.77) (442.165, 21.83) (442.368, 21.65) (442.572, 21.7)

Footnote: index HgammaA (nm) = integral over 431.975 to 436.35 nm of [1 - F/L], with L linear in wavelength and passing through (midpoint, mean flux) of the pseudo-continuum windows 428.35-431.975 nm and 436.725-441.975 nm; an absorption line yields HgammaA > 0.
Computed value -0.41 nm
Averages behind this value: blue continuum 17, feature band 20.3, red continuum 20.6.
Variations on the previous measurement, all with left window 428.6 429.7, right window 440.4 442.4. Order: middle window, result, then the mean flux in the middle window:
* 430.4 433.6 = 0.04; 18.7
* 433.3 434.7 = 0.01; 19.2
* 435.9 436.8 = -0.09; 21.9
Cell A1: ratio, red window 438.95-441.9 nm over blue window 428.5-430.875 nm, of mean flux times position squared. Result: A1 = 1.35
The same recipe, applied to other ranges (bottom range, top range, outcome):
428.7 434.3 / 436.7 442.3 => 1.19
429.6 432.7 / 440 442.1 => 1.29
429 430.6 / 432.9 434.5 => 1.25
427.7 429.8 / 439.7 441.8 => 1.20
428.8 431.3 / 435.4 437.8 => 1.41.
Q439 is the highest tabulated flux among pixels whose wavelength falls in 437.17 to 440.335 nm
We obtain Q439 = 21.04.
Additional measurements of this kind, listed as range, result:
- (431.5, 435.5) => 21.9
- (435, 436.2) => 21.56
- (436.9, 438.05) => 22.21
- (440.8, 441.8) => 21.85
